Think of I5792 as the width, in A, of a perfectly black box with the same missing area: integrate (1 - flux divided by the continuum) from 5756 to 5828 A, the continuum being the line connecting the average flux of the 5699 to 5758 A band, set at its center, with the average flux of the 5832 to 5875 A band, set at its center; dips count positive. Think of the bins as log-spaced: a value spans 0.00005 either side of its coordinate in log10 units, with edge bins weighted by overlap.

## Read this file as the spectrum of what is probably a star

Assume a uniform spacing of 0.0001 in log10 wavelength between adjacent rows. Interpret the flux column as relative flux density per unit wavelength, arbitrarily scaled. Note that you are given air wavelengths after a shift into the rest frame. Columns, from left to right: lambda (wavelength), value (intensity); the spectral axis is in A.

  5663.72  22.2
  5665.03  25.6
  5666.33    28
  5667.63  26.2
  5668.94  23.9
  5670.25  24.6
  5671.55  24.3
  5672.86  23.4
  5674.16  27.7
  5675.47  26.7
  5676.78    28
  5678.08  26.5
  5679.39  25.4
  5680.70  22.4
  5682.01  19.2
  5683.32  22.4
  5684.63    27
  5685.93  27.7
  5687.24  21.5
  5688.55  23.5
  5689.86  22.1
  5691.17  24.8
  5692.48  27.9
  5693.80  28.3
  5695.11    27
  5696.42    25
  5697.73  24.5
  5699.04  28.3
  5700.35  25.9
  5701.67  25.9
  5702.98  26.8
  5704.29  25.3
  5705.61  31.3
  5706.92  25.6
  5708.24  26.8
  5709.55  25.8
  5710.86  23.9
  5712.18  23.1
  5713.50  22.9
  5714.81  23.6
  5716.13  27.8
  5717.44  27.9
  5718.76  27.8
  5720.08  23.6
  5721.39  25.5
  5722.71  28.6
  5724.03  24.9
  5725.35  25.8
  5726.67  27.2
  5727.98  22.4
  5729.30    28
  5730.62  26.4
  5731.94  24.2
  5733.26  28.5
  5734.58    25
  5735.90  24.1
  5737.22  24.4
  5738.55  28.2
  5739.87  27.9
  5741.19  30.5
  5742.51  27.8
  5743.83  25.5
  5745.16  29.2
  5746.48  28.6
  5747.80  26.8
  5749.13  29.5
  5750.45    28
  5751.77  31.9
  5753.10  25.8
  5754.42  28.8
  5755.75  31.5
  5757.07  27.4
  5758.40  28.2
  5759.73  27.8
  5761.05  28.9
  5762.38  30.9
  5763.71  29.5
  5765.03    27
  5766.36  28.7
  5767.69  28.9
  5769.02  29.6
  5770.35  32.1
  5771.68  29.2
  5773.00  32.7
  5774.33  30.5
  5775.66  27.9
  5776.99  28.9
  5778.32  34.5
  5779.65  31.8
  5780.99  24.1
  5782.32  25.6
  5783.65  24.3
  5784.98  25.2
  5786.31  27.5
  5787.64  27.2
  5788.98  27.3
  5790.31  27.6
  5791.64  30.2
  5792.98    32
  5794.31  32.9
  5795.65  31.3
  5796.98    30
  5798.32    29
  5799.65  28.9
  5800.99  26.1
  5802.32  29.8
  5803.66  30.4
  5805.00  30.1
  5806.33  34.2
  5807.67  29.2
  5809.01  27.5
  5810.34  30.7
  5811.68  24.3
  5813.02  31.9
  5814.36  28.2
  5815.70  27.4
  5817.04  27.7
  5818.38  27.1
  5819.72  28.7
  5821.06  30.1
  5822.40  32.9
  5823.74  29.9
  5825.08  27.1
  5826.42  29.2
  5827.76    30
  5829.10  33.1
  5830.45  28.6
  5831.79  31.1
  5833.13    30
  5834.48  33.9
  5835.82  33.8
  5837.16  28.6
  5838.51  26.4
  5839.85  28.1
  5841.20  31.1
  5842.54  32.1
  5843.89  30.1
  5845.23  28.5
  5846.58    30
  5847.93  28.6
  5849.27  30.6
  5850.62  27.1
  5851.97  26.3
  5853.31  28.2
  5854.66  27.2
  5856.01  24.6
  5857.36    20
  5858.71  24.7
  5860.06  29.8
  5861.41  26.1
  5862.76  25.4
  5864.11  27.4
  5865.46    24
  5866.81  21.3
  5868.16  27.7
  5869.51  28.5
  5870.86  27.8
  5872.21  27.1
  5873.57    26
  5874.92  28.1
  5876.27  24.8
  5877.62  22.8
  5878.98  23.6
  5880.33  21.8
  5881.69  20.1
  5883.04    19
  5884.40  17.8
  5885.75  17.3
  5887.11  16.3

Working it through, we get -4.7 A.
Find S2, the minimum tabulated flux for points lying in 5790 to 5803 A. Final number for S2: 26.1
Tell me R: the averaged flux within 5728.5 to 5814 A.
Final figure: 28.6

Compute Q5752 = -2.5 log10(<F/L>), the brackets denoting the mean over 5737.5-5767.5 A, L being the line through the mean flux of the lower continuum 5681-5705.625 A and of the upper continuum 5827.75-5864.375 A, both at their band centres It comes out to -0.076 mag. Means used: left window 25.3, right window 28.6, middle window 28.5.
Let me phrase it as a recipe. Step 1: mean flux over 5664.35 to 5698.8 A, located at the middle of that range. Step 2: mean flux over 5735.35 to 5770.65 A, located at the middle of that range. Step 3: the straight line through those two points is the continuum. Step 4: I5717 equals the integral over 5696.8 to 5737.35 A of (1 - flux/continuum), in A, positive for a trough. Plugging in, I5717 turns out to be 1.34 A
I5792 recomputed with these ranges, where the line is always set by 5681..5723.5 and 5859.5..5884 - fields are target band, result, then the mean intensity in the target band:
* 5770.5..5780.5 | -2.2 A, 30.7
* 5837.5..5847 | -1.7 A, 29.4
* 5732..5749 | -1.2 A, 27.2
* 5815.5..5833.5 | -3.2 A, 29.5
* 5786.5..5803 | -2.7 A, 29.3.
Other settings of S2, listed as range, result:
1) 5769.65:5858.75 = 20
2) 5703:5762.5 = 22.4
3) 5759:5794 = 24.1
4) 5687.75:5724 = 22.1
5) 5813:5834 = 27.1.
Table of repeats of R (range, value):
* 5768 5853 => 29.4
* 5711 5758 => 26.8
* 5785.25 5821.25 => 29.1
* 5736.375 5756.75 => 28.2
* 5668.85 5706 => 25.4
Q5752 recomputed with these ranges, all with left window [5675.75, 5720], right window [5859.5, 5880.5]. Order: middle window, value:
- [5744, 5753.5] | -0.115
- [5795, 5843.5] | -0.155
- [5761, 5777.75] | -0.158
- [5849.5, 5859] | 0.005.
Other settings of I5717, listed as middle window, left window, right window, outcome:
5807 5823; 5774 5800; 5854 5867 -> -0.8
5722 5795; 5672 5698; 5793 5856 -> -2.0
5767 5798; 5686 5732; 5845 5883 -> -4.1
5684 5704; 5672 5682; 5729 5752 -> 0.1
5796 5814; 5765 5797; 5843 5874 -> -0.6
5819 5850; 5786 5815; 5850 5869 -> -3.2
